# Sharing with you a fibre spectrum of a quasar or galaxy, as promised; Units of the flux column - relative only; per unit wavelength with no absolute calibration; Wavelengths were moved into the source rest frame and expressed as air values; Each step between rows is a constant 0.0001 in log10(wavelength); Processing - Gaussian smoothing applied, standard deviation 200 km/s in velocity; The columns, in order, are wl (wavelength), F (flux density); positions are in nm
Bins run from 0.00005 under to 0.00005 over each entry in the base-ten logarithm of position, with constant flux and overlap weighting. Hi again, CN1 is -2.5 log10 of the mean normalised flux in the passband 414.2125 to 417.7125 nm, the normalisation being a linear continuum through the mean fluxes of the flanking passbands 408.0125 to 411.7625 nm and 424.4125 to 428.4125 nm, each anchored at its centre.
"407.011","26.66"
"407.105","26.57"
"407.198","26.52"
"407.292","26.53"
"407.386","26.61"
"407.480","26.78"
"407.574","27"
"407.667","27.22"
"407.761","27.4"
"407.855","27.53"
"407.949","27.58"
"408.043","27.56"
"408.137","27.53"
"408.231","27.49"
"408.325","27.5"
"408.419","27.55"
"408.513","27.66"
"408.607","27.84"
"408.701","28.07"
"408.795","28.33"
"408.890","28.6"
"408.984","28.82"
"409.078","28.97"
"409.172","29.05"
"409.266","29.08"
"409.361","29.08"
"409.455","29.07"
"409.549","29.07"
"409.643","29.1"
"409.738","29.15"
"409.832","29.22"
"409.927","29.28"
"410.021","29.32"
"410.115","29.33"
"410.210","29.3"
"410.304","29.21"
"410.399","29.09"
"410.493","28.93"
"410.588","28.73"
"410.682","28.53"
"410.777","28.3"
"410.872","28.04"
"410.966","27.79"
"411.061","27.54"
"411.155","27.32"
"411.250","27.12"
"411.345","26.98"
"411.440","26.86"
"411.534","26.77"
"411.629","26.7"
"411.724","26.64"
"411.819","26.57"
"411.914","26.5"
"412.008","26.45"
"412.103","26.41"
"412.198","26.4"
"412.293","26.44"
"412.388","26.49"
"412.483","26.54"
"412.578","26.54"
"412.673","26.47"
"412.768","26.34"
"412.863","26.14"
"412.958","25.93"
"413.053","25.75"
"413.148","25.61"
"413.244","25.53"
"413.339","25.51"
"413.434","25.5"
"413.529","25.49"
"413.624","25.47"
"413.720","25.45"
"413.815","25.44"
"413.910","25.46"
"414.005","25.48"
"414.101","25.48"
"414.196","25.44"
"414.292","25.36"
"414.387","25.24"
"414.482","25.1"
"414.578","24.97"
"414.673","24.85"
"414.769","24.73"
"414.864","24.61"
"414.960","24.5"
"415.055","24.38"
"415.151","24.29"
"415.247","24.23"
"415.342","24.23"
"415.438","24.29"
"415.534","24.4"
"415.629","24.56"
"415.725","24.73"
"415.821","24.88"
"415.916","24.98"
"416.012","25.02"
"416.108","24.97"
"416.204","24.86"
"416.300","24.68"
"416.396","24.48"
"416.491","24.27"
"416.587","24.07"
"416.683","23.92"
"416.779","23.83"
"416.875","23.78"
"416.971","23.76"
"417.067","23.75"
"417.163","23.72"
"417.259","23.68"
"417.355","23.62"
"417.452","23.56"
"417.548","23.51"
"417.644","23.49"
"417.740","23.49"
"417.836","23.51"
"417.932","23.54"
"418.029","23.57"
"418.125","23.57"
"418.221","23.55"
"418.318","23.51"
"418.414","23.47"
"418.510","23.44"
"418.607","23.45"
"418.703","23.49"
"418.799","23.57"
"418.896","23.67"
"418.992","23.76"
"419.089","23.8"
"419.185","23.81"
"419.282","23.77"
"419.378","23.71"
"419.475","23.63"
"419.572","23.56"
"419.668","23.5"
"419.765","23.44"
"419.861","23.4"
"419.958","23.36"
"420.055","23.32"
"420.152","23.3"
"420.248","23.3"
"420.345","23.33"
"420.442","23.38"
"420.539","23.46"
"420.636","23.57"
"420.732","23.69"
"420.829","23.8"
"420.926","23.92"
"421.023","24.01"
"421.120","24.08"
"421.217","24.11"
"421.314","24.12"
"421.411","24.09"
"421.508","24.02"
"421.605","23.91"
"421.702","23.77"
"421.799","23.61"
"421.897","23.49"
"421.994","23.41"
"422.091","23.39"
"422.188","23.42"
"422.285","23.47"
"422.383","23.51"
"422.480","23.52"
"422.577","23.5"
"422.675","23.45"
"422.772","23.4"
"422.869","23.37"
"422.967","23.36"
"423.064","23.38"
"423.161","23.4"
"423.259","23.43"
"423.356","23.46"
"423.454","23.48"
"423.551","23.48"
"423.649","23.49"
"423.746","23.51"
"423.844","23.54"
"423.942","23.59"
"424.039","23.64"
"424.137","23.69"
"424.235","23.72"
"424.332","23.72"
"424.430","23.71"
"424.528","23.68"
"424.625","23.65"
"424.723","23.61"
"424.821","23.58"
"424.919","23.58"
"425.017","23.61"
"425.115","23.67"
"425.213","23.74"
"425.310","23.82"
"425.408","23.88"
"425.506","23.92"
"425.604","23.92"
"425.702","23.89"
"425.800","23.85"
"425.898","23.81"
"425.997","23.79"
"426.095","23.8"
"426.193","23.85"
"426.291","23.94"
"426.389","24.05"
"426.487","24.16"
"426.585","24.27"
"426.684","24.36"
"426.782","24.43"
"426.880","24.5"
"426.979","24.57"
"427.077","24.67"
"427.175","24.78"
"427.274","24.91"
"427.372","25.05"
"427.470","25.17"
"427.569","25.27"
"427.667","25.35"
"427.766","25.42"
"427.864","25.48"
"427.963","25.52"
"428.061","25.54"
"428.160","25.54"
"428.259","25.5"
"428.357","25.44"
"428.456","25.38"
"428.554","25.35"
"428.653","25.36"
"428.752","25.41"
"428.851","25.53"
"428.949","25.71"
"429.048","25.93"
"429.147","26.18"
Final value 0.10 mag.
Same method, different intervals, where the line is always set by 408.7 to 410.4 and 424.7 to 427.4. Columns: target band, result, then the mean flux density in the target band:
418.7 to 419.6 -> 0.11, 23.7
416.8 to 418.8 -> 0.13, 23.6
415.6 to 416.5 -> 0.10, 24.8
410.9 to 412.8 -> 0.06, 26.8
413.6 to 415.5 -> 0.11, 24.9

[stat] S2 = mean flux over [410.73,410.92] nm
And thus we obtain 28.2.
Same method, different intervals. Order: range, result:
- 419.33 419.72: 23.6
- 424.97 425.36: 23.7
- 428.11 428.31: 25.5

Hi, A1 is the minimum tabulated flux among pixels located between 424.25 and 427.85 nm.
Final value 23.58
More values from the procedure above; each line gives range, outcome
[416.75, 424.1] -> 23.3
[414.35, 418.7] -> 23.44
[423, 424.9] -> 23.38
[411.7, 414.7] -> 24.85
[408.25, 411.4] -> 26.98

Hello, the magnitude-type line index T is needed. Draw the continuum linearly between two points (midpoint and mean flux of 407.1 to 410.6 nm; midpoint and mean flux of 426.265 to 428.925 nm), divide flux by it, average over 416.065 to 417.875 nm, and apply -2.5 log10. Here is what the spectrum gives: 0.12 mag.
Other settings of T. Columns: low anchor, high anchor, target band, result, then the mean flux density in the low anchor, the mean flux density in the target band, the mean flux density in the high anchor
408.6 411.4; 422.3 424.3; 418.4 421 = 0.059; 28.6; 23.6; 23.5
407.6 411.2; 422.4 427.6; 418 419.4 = 0.092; 28.4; 23.6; 23.9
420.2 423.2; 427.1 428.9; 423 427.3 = 0.032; 23.6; 23.8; 25.3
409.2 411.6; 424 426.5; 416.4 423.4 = 0.081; 28.5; 23.6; 23.8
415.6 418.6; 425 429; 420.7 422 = 0.018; 24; 23.9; 24.7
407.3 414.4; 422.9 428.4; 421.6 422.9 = 0.061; 27.3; 23.5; 24.1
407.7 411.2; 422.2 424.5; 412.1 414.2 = 0.051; 28.4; 25.9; 23.5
